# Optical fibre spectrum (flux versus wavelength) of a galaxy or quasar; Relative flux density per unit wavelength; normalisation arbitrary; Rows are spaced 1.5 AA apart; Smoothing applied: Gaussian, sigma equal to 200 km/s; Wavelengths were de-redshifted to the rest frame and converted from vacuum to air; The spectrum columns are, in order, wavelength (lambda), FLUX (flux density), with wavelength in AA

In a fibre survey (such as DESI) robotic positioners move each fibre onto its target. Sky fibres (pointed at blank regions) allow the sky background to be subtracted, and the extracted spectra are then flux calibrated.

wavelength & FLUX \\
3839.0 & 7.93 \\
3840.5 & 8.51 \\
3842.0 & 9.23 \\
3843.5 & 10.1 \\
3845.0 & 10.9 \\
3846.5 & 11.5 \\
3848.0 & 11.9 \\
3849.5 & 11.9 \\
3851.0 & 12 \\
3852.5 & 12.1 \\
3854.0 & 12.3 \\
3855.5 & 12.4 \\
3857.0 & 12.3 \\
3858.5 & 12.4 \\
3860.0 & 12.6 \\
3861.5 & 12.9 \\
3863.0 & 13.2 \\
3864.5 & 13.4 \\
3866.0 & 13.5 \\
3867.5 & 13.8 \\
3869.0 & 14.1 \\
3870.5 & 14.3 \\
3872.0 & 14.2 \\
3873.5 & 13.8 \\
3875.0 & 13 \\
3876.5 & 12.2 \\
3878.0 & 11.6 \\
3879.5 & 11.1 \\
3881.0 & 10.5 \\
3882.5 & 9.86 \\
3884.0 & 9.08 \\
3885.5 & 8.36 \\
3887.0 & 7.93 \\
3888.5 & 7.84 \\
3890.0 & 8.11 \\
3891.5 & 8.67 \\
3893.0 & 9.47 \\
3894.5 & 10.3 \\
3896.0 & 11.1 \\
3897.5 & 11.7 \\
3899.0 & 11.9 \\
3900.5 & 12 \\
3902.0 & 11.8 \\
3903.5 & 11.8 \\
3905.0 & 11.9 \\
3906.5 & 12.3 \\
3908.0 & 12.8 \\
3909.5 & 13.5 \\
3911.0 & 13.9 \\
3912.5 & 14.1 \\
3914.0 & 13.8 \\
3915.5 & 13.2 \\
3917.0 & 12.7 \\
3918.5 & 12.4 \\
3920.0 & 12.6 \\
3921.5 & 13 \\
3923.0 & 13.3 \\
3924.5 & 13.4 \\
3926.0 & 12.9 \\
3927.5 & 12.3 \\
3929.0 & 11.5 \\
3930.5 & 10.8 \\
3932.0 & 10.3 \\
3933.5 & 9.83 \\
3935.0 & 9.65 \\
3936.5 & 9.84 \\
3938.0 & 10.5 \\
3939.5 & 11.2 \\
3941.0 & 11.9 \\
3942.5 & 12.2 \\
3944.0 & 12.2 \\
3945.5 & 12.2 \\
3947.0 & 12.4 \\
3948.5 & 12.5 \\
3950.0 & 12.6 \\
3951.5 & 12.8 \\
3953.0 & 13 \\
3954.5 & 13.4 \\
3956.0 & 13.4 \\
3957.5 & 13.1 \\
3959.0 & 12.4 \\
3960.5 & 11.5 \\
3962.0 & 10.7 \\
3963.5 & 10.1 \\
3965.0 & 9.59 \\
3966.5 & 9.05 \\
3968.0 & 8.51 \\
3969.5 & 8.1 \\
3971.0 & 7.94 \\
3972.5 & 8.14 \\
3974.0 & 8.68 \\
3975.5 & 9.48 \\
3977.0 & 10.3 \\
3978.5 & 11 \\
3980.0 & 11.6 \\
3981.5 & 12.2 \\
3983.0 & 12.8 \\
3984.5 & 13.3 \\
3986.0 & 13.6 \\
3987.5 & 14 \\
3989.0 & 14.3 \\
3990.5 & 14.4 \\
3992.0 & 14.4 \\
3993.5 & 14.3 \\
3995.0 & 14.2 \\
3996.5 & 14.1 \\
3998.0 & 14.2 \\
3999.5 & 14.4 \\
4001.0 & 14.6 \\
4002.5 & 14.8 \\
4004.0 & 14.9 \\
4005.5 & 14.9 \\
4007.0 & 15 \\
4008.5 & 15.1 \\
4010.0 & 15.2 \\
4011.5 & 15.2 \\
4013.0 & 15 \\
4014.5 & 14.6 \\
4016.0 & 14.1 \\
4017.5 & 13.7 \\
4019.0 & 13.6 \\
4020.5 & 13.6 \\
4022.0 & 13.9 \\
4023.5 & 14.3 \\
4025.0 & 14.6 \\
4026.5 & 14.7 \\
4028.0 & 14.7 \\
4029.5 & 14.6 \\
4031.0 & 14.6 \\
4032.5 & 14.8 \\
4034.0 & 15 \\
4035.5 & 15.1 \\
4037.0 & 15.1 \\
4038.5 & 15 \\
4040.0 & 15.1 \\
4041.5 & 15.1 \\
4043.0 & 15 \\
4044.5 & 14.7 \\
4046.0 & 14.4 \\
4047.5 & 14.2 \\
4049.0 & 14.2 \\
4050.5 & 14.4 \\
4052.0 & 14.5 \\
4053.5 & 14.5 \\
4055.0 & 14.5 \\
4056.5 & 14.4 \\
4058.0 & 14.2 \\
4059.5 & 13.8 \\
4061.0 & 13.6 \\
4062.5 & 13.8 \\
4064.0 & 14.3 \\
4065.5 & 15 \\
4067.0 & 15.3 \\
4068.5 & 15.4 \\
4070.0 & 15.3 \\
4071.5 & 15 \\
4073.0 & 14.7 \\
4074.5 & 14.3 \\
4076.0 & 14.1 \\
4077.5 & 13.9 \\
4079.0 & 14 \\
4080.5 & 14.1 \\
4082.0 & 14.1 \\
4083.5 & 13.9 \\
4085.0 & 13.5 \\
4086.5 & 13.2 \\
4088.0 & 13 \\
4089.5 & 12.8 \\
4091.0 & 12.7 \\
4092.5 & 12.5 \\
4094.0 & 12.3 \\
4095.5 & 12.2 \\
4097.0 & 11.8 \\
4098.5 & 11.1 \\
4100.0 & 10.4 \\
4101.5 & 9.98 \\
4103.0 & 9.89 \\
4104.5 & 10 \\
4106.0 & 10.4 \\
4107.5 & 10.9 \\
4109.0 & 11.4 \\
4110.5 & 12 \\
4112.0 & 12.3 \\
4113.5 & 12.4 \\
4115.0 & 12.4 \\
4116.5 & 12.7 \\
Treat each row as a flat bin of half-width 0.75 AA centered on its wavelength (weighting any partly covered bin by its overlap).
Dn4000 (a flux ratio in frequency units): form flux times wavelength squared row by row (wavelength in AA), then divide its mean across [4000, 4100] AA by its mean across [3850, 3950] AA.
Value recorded 1.29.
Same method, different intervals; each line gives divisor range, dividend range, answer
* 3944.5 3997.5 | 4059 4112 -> 1.16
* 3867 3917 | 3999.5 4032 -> 1.33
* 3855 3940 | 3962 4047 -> 1.19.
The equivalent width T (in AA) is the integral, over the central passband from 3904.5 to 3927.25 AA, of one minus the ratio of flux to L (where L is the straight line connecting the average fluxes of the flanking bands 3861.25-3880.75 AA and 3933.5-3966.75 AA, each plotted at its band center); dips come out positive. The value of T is -1.4 AA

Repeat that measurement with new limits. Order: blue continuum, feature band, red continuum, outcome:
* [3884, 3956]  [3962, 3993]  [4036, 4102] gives 3.6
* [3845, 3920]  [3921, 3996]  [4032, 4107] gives 5.5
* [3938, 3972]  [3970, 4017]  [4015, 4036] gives -0.6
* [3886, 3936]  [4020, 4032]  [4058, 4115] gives -1.8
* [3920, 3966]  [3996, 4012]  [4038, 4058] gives -1.6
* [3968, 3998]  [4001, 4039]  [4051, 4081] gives -4.7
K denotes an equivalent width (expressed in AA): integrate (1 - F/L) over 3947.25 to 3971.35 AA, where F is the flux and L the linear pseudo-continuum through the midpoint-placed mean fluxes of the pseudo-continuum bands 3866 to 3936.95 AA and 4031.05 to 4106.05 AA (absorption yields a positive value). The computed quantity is 2.2 AA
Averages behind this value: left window 11.7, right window 13.7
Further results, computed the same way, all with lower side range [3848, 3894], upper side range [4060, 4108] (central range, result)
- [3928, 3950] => 1.48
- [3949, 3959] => -0.66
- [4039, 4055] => -2.25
